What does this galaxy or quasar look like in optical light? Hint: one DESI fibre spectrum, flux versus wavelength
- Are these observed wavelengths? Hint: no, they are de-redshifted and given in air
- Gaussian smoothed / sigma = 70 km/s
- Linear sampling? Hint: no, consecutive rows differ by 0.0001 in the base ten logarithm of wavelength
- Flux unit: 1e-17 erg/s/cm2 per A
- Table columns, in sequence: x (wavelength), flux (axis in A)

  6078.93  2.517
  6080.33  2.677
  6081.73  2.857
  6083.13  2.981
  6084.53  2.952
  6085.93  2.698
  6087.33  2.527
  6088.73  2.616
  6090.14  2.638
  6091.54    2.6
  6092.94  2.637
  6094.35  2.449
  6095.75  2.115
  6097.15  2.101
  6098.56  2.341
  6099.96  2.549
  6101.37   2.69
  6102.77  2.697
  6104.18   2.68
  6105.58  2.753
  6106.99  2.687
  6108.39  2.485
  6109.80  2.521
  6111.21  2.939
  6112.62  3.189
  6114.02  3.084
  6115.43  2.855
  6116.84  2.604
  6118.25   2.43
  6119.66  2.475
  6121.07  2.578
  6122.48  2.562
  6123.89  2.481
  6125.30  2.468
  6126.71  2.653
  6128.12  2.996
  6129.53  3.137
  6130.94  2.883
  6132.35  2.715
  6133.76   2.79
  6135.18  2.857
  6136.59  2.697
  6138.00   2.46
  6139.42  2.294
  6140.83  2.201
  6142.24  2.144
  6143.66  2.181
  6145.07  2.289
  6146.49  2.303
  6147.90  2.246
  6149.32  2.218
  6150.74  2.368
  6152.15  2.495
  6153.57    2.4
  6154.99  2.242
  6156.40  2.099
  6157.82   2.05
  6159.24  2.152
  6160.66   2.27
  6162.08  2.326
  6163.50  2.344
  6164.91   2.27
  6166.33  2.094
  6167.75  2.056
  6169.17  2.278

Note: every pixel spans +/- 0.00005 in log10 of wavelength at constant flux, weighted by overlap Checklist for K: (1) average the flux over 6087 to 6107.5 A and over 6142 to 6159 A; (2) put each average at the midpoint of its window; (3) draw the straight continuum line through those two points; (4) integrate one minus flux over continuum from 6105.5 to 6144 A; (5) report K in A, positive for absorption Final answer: -4.2 A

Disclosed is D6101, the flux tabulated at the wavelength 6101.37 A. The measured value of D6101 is 2.69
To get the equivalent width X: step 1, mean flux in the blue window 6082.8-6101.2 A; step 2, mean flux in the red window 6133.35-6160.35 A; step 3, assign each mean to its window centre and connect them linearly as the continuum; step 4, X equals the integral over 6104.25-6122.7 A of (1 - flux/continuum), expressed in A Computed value -1.81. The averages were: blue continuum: 2.55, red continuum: 2.33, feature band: 2.71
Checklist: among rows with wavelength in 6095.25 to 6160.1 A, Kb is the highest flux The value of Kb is 3.189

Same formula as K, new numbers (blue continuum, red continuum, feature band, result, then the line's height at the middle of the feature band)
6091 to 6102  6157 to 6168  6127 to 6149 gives -2.4 A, 2.29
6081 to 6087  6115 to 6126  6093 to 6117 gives 0.3 A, 2.68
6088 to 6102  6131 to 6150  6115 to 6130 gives -1.2 A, 2.45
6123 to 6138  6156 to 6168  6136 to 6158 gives 1.4 A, 2.46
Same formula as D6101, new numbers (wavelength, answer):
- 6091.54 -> 2.6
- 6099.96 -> 2.549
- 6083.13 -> 2.981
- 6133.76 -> 2.79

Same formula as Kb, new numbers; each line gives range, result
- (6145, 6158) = 2.495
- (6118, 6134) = 3.137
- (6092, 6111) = 2.753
